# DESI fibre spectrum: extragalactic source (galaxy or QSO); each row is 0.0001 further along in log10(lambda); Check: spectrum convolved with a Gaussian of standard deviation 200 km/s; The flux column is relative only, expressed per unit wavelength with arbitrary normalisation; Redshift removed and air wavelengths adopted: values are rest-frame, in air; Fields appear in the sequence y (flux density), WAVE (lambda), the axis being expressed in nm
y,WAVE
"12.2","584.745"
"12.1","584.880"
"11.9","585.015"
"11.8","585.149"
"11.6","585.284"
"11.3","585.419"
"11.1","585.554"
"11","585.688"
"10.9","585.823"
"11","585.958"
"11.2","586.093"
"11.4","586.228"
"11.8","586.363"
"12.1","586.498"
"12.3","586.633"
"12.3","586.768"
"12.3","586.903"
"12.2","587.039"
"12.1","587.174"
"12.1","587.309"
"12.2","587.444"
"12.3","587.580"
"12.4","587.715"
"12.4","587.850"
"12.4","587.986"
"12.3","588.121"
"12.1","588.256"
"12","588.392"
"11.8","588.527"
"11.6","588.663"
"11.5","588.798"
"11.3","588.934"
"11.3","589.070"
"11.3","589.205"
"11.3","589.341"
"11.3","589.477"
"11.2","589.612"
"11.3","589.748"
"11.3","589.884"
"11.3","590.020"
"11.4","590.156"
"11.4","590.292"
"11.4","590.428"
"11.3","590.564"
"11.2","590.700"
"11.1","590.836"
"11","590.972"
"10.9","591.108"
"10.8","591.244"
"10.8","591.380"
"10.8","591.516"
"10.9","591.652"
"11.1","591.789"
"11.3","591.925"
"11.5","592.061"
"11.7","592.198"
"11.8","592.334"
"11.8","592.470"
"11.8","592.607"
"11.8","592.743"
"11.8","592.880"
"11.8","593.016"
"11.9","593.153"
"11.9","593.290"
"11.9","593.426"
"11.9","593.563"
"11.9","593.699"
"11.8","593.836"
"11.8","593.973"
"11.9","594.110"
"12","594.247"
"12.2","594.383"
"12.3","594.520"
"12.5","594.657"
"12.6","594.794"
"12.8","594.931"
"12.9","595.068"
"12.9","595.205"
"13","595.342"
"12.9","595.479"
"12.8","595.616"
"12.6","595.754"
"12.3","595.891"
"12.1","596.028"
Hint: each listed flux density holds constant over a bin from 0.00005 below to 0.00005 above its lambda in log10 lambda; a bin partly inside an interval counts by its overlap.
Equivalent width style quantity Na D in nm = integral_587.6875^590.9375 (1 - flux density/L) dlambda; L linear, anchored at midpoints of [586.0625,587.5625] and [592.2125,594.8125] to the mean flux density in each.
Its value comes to 0.12 nm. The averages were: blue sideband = 12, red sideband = 12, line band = 11.6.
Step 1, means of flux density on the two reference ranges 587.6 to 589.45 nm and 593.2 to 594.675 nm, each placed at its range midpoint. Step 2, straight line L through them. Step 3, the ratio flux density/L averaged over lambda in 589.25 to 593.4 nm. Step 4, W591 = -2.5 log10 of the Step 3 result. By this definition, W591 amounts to 0.05 mag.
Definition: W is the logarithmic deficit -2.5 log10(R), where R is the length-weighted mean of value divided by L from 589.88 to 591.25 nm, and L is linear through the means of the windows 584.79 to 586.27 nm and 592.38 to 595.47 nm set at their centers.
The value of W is 0.06 mag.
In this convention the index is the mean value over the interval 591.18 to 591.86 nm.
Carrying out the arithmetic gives 10.9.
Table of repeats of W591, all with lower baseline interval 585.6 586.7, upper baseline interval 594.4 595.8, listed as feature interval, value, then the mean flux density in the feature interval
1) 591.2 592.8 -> 0.09 mag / 11.3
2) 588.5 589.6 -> 0.04 mag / 11.4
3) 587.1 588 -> -0.06 mag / 12.3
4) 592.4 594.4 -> 0.05 mag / 11.9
